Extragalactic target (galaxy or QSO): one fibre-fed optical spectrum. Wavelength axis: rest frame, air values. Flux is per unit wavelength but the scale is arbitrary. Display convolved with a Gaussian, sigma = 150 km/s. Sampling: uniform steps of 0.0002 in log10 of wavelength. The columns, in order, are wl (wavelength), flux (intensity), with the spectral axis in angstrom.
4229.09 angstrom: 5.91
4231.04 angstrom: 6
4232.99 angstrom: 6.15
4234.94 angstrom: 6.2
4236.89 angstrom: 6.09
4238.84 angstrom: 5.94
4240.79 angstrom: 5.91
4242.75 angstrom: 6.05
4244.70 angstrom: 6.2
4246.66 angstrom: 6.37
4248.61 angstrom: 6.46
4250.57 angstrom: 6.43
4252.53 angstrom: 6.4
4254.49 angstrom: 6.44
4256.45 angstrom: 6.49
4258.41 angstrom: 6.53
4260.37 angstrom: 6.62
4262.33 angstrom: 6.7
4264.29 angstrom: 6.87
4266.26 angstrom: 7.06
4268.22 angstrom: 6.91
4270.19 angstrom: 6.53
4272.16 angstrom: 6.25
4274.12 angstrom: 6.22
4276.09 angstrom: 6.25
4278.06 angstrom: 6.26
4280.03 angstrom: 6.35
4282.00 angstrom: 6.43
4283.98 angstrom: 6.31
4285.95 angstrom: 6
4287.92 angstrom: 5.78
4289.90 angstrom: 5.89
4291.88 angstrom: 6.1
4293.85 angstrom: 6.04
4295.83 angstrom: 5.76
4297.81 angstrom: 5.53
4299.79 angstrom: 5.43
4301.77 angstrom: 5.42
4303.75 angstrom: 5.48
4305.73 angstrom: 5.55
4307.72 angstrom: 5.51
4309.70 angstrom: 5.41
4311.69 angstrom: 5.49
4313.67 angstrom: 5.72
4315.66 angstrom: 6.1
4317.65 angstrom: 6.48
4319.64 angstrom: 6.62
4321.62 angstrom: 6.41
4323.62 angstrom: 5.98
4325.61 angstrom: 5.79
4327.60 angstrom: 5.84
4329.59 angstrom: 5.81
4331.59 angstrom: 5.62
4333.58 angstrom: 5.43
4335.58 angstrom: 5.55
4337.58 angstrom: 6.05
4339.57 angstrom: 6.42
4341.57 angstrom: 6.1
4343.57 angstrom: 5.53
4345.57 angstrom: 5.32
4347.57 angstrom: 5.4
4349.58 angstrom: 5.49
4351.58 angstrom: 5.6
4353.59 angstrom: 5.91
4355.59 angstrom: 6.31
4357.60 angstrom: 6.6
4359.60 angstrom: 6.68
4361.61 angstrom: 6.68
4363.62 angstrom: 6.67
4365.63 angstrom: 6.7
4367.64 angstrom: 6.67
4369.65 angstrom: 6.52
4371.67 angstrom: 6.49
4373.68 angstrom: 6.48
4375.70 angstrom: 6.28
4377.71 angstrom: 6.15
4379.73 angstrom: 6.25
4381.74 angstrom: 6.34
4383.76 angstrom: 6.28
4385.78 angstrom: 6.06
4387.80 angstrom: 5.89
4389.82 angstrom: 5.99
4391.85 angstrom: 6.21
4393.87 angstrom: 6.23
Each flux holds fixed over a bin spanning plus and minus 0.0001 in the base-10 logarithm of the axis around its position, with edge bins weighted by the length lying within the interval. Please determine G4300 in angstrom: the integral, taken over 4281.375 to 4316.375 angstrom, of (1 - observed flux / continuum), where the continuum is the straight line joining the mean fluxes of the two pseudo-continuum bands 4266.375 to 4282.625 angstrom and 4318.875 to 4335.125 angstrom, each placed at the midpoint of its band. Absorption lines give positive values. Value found 2.4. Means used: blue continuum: 6.44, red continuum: 5.92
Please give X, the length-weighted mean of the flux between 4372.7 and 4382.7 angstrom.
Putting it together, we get 6.3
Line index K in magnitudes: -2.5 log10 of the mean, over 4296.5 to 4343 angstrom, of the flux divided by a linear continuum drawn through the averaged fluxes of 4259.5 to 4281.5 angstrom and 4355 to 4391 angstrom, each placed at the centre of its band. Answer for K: 0.12 mag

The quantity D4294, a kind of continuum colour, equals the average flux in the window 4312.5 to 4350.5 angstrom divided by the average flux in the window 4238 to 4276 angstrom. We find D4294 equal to 0.91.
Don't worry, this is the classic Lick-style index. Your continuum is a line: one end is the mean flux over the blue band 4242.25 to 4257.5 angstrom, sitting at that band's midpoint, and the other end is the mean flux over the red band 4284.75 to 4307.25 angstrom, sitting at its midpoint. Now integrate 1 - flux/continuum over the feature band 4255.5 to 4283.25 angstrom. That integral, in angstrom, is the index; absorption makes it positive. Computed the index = -2.0 angstrom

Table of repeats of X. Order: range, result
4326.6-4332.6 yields 5.76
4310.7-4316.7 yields 5.78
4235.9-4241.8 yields 5.98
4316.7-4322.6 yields 6.51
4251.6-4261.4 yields 6.5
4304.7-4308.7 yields 5.52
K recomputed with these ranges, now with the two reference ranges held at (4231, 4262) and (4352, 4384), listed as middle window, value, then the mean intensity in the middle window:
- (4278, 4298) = 0.05 mag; 6.05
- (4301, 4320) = 0.11 mag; 5.75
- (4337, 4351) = 0.12 mag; 5.75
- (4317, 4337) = 0.08 mag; 5.95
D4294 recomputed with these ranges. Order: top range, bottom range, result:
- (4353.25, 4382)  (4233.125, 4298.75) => 1.03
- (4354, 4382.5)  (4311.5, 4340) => 1.09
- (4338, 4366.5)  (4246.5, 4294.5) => 0.95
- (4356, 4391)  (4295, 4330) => 1.10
